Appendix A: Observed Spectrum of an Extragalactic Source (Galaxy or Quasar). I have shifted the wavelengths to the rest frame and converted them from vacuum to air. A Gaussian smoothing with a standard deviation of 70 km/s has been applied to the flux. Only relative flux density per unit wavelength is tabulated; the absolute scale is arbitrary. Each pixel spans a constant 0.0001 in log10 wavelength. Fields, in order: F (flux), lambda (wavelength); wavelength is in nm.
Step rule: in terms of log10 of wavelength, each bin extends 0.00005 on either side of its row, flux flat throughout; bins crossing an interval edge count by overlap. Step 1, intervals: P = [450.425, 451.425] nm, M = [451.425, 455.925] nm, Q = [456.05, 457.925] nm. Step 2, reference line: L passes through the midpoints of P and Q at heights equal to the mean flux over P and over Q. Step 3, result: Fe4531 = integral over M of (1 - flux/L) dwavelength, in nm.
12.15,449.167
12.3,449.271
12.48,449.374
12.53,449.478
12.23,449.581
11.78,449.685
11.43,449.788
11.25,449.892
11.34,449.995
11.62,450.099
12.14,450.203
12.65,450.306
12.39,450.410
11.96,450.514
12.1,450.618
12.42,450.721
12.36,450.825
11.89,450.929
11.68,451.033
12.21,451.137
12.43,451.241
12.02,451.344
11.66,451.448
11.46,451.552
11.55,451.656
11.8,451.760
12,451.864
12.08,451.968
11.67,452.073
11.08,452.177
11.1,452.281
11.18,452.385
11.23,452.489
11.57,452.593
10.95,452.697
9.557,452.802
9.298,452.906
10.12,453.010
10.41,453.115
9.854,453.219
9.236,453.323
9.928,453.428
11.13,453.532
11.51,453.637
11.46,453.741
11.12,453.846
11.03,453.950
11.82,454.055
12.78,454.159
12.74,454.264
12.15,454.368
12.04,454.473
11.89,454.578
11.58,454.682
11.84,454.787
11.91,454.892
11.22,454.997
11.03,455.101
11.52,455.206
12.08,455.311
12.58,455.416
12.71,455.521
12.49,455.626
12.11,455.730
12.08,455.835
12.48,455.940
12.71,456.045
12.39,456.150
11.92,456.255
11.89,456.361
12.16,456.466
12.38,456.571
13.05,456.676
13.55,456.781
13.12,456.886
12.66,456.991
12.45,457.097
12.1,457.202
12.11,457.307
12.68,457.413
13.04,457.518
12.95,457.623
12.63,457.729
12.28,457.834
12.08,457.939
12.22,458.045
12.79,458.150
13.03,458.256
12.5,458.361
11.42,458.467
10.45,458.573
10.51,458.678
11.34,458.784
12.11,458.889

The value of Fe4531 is 0.33 nm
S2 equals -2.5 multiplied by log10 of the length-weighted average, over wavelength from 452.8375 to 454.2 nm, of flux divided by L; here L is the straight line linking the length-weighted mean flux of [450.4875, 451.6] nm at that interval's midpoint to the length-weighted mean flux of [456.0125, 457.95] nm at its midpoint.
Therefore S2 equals 0.14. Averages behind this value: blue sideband 12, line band 10.7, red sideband 12.5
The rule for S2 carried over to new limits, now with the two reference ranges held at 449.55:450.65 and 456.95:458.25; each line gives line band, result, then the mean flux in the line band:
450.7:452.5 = 0.022 mag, 11.8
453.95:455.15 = 0.034 mag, 11.9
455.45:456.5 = 0.007 mag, 12.3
